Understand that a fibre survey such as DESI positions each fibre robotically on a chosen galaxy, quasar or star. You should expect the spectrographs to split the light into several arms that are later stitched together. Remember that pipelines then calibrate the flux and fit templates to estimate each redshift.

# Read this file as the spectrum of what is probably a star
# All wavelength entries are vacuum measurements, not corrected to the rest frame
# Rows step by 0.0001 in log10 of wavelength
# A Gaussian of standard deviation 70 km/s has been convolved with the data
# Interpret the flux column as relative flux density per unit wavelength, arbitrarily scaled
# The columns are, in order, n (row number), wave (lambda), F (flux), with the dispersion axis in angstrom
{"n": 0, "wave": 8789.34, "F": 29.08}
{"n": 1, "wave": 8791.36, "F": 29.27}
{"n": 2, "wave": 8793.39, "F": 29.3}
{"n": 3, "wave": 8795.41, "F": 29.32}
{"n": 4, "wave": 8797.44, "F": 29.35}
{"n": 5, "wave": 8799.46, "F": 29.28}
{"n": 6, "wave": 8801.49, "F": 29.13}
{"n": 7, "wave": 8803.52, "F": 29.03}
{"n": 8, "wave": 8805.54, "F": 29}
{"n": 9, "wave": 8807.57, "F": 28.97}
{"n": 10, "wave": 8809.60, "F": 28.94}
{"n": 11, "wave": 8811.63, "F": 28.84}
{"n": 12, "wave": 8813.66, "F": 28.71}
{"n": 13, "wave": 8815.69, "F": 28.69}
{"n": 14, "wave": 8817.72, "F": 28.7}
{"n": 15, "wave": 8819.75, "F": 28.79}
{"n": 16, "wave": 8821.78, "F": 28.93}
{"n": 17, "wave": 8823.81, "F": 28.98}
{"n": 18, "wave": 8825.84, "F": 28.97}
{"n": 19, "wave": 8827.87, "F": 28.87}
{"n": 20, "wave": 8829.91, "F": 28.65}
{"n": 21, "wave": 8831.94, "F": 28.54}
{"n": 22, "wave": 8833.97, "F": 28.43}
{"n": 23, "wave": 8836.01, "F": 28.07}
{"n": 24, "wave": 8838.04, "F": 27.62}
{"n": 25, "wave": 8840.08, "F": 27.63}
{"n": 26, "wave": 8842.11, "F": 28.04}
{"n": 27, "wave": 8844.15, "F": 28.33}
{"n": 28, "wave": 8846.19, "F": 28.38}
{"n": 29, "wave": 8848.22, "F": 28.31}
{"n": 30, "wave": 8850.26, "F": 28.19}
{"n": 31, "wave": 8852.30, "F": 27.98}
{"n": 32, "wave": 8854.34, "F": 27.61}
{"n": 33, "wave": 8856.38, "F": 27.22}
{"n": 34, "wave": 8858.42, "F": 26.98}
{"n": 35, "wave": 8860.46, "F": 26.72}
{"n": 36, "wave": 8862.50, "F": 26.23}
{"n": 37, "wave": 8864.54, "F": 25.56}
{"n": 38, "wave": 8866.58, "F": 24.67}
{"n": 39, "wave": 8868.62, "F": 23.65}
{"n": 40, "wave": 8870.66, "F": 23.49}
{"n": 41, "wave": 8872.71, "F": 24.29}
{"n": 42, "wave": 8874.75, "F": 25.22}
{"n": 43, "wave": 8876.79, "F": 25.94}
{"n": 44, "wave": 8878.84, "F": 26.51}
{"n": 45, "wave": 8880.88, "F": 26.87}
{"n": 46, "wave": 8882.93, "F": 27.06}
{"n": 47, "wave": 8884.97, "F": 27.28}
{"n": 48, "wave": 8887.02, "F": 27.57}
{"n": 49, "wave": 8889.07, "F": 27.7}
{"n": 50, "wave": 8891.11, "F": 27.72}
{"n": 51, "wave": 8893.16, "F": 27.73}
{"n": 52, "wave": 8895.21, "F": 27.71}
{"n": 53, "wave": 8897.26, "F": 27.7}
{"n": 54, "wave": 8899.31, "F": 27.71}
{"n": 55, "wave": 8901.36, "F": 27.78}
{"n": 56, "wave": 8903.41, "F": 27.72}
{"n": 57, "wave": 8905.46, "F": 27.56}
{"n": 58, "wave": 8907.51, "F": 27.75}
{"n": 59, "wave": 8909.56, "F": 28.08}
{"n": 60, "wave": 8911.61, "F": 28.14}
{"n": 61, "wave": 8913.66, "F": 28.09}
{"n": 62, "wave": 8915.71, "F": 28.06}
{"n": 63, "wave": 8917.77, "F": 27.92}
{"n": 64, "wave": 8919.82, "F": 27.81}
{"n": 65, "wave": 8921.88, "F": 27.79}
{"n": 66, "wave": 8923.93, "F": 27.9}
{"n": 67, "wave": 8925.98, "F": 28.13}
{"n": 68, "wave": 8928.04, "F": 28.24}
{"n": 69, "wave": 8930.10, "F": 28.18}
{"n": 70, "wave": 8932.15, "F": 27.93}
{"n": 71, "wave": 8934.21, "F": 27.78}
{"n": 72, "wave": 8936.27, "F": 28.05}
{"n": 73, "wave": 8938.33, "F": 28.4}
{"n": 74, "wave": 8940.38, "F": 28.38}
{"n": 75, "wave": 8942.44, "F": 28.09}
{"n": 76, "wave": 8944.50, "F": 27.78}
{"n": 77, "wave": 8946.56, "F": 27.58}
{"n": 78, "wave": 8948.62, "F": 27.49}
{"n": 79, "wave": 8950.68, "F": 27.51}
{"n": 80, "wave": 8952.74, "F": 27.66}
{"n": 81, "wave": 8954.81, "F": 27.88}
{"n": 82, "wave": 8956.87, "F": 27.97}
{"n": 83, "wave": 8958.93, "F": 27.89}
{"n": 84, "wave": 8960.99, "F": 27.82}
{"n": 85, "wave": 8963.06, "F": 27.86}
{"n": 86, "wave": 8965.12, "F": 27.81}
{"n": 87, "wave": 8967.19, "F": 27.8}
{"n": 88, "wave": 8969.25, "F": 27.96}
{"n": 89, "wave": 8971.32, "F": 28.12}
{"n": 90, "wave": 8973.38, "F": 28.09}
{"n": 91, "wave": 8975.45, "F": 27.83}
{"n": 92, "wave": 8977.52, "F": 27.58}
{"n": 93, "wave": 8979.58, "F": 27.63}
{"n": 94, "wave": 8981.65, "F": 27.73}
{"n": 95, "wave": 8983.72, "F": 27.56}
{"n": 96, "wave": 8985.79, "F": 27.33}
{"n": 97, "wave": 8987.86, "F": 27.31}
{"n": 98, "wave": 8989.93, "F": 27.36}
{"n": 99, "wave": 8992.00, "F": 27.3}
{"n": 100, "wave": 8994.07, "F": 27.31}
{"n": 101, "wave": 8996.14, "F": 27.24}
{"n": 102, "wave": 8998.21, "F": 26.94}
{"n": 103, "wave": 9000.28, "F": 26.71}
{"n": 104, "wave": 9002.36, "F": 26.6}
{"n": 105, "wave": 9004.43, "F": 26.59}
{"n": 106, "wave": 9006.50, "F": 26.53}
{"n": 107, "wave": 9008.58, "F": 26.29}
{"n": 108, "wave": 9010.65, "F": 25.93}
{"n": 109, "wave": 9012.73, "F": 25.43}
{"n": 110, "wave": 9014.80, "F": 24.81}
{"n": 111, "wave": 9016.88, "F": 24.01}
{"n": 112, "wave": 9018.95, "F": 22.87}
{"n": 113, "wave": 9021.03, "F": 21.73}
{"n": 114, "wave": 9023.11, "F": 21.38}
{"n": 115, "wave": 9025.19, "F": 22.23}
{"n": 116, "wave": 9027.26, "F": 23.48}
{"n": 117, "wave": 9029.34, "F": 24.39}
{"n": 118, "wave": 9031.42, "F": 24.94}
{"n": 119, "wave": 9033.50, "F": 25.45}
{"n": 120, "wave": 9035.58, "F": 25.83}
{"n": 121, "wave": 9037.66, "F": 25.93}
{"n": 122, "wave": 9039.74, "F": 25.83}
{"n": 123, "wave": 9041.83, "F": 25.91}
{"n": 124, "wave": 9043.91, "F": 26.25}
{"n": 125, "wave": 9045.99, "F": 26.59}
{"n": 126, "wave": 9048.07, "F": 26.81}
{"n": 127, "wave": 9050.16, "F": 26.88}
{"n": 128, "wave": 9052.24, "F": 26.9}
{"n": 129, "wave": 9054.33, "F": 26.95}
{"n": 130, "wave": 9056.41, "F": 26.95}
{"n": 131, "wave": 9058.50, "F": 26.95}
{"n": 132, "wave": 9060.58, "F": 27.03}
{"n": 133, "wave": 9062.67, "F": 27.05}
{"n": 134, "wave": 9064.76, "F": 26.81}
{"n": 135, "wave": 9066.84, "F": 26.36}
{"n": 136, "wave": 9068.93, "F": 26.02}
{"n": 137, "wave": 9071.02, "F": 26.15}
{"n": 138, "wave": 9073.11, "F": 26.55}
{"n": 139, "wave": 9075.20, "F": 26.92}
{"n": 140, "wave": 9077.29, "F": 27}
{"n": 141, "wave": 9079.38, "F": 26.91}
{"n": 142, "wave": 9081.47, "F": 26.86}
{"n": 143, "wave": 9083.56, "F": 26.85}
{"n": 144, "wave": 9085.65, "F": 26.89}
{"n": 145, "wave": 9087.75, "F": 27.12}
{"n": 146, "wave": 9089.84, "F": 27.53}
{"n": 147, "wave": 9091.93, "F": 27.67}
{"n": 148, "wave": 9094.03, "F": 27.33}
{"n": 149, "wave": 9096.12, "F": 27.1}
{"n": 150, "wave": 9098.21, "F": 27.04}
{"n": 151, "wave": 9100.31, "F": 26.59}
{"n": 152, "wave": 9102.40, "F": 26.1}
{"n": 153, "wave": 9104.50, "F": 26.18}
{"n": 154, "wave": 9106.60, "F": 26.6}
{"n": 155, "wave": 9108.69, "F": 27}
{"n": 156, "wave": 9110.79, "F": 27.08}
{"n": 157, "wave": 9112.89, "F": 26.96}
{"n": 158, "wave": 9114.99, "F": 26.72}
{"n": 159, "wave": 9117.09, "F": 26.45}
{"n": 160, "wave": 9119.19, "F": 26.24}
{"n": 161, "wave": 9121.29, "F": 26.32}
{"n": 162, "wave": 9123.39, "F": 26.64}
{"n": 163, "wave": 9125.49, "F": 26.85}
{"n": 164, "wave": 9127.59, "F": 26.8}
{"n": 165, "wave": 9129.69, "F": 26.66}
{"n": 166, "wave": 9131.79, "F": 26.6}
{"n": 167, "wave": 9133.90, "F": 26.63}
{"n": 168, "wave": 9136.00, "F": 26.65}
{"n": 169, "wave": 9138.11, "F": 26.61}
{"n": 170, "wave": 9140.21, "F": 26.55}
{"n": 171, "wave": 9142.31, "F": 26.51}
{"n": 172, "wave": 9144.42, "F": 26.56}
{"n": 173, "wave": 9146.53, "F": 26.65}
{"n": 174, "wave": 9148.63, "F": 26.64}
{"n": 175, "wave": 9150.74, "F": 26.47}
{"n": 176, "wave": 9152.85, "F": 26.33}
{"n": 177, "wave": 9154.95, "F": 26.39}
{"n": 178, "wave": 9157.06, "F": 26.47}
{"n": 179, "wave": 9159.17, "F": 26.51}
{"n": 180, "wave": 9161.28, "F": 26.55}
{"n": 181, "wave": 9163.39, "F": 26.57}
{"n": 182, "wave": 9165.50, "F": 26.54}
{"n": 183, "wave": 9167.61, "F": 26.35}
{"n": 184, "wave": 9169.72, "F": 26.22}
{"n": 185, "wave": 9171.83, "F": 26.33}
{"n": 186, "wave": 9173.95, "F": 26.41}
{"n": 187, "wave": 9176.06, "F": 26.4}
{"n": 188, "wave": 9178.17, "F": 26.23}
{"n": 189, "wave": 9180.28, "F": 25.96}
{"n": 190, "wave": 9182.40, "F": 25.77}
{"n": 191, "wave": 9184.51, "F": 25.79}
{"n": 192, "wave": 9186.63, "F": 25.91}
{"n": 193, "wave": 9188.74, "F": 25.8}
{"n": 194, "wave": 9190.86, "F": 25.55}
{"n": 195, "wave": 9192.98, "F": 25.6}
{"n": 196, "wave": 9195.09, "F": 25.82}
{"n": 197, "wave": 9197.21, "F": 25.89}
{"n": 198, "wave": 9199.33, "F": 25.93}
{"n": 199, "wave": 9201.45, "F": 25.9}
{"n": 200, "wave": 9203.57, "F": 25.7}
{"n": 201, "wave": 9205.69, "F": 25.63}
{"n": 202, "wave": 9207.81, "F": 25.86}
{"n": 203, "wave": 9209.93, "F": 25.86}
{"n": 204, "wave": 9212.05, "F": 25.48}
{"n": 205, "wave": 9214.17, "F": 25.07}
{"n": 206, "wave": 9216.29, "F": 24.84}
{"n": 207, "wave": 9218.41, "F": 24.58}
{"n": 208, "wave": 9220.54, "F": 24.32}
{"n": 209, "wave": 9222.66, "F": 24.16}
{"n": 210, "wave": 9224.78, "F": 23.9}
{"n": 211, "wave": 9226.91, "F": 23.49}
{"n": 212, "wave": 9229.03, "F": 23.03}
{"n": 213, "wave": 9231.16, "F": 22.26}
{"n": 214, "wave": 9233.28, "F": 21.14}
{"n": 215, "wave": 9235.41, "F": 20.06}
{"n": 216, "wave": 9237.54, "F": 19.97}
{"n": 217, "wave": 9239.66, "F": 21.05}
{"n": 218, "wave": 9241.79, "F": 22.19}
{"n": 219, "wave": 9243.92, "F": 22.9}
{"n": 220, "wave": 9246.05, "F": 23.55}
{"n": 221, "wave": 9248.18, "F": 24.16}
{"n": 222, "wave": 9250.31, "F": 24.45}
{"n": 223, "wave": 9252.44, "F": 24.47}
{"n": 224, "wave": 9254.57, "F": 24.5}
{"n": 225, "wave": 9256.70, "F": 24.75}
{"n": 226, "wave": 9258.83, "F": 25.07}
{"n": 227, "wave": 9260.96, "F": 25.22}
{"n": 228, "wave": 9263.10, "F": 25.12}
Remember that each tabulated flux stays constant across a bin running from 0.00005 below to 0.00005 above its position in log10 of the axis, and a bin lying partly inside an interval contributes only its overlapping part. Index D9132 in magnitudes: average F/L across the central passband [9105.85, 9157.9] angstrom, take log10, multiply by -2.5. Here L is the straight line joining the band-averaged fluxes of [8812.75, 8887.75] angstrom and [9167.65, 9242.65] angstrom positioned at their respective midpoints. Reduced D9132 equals -0.06 mag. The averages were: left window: 27.3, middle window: 26.6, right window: 24.7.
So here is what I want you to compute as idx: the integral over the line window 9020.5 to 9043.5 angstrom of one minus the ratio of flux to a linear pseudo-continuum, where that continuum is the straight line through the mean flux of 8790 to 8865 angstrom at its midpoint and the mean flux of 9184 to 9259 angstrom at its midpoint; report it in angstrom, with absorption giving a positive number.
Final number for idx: 1.6 angstrom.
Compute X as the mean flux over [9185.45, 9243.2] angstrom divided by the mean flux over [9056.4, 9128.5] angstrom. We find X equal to 0.91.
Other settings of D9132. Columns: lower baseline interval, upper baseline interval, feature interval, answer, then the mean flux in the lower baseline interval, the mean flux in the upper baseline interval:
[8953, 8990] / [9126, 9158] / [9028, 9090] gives 0.03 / 27.8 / 26.6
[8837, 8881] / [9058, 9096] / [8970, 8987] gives -0.04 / 26.6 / 26.9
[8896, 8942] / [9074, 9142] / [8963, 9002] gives 0.00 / 28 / 26.8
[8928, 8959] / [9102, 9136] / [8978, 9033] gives 0.07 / 27.9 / 26.6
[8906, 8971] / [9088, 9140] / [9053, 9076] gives 0.02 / 27.9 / 26.8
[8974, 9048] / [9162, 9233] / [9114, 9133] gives -0.04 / 25.9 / 25.4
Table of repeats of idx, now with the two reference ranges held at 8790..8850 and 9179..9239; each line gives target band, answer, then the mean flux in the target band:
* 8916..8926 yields -0.09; 27.9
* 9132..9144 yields -0.59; 26.6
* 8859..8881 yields 2.22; 25.4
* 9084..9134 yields -2.22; 26.8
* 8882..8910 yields 0.28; 27.6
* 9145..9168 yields -1.23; 26.5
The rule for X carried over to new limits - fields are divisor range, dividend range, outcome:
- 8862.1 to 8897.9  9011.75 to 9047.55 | 0.94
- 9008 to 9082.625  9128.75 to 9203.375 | 1.02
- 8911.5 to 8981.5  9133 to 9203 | 0.94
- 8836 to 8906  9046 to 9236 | 0.97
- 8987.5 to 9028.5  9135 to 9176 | 1.04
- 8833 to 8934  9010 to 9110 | 0.95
